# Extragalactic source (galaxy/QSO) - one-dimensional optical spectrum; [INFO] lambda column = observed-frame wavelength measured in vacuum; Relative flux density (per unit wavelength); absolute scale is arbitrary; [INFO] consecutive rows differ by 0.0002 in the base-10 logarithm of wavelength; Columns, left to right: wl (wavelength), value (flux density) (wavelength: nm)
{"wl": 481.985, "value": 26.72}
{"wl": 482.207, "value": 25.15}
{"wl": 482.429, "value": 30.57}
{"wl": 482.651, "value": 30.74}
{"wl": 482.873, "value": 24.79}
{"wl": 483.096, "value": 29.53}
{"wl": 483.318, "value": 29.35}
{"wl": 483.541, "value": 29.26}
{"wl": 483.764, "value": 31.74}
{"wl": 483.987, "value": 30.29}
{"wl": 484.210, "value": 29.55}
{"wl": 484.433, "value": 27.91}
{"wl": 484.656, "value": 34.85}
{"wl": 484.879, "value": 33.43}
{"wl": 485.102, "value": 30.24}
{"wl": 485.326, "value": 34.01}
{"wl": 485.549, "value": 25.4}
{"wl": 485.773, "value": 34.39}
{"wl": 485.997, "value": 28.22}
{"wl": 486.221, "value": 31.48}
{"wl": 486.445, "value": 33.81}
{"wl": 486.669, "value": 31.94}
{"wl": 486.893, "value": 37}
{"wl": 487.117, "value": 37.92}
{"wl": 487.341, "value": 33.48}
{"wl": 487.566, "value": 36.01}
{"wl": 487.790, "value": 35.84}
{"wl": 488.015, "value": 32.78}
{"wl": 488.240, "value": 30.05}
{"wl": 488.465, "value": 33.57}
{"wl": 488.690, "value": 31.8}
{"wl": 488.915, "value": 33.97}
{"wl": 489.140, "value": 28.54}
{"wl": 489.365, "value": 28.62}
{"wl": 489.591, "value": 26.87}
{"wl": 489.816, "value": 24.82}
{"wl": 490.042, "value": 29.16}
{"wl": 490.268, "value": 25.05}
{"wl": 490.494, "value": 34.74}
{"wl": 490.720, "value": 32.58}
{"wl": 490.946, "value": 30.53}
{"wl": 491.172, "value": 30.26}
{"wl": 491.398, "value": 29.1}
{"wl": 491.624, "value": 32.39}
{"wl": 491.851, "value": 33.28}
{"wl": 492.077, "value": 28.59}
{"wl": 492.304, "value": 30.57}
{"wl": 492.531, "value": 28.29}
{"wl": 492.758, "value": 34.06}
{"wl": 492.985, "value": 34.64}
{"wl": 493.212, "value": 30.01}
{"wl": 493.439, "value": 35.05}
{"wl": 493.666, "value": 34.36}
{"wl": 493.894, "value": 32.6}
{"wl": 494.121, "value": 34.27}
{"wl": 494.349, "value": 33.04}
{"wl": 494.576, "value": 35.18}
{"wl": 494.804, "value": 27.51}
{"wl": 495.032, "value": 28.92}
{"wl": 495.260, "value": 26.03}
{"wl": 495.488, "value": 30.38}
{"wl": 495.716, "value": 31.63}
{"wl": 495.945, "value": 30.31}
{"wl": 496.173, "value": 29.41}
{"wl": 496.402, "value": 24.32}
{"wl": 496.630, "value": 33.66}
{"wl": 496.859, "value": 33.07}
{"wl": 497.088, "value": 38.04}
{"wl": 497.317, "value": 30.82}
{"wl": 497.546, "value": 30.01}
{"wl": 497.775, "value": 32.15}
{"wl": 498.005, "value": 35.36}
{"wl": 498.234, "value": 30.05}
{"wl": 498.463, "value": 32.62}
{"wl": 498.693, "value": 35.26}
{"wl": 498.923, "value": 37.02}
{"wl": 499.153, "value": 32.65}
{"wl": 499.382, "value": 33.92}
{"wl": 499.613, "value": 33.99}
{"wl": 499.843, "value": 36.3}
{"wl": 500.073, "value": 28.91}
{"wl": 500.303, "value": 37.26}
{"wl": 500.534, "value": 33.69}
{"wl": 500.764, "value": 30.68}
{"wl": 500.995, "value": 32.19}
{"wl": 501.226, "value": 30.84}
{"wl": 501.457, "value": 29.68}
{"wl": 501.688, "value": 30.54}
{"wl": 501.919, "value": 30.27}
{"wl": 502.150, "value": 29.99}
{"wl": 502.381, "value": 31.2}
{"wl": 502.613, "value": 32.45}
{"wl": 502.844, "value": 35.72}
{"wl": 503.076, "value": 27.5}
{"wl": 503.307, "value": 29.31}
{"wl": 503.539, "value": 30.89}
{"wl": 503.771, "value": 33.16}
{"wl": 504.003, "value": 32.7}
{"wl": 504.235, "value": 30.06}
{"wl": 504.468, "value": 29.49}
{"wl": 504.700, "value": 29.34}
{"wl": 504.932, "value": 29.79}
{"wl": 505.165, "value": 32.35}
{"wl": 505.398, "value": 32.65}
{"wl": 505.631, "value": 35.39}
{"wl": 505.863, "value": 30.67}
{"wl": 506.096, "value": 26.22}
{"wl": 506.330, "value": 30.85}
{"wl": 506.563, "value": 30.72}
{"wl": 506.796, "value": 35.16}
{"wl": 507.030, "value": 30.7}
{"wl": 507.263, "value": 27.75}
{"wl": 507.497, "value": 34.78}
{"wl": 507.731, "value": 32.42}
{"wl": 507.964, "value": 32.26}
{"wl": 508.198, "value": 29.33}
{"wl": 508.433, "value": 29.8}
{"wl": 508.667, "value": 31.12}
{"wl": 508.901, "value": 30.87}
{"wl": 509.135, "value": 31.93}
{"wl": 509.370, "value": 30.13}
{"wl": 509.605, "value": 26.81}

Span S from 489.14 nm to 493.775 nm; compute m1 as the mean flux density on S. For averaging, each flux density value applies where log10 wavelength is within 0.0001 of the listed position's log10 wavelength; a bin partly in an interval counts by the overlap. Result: 30.6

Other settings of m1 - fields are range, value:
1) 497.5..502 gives 32.7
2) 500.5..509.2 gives 31.1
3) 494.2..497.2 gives 30.9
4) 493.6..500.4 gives 32.3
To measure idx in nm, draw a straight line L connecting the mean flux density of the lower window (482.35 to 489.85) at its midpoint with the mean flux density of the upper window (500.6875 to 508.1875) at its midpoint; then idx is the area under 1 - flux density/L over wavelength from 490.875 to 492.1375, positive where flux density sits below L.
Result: 0.02 nm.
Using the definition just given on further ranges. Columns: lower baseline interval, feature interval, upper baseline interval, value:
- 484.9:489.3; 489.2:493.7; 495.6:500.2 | 0.278 nm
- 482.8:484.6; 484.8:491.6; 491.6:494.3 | -0.168 nm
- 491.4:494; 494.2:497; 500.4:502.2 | 0.115 nm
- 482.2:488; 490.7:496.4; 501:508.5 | 0.036 nm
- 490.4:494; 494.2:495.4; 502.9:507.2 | 0.056 nm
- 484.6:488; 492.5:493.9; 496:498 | -0.036 nm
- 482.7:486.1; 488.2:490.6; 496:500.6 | 0.111 nm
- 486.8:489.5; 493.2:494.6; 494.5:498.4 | -0.088 nm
